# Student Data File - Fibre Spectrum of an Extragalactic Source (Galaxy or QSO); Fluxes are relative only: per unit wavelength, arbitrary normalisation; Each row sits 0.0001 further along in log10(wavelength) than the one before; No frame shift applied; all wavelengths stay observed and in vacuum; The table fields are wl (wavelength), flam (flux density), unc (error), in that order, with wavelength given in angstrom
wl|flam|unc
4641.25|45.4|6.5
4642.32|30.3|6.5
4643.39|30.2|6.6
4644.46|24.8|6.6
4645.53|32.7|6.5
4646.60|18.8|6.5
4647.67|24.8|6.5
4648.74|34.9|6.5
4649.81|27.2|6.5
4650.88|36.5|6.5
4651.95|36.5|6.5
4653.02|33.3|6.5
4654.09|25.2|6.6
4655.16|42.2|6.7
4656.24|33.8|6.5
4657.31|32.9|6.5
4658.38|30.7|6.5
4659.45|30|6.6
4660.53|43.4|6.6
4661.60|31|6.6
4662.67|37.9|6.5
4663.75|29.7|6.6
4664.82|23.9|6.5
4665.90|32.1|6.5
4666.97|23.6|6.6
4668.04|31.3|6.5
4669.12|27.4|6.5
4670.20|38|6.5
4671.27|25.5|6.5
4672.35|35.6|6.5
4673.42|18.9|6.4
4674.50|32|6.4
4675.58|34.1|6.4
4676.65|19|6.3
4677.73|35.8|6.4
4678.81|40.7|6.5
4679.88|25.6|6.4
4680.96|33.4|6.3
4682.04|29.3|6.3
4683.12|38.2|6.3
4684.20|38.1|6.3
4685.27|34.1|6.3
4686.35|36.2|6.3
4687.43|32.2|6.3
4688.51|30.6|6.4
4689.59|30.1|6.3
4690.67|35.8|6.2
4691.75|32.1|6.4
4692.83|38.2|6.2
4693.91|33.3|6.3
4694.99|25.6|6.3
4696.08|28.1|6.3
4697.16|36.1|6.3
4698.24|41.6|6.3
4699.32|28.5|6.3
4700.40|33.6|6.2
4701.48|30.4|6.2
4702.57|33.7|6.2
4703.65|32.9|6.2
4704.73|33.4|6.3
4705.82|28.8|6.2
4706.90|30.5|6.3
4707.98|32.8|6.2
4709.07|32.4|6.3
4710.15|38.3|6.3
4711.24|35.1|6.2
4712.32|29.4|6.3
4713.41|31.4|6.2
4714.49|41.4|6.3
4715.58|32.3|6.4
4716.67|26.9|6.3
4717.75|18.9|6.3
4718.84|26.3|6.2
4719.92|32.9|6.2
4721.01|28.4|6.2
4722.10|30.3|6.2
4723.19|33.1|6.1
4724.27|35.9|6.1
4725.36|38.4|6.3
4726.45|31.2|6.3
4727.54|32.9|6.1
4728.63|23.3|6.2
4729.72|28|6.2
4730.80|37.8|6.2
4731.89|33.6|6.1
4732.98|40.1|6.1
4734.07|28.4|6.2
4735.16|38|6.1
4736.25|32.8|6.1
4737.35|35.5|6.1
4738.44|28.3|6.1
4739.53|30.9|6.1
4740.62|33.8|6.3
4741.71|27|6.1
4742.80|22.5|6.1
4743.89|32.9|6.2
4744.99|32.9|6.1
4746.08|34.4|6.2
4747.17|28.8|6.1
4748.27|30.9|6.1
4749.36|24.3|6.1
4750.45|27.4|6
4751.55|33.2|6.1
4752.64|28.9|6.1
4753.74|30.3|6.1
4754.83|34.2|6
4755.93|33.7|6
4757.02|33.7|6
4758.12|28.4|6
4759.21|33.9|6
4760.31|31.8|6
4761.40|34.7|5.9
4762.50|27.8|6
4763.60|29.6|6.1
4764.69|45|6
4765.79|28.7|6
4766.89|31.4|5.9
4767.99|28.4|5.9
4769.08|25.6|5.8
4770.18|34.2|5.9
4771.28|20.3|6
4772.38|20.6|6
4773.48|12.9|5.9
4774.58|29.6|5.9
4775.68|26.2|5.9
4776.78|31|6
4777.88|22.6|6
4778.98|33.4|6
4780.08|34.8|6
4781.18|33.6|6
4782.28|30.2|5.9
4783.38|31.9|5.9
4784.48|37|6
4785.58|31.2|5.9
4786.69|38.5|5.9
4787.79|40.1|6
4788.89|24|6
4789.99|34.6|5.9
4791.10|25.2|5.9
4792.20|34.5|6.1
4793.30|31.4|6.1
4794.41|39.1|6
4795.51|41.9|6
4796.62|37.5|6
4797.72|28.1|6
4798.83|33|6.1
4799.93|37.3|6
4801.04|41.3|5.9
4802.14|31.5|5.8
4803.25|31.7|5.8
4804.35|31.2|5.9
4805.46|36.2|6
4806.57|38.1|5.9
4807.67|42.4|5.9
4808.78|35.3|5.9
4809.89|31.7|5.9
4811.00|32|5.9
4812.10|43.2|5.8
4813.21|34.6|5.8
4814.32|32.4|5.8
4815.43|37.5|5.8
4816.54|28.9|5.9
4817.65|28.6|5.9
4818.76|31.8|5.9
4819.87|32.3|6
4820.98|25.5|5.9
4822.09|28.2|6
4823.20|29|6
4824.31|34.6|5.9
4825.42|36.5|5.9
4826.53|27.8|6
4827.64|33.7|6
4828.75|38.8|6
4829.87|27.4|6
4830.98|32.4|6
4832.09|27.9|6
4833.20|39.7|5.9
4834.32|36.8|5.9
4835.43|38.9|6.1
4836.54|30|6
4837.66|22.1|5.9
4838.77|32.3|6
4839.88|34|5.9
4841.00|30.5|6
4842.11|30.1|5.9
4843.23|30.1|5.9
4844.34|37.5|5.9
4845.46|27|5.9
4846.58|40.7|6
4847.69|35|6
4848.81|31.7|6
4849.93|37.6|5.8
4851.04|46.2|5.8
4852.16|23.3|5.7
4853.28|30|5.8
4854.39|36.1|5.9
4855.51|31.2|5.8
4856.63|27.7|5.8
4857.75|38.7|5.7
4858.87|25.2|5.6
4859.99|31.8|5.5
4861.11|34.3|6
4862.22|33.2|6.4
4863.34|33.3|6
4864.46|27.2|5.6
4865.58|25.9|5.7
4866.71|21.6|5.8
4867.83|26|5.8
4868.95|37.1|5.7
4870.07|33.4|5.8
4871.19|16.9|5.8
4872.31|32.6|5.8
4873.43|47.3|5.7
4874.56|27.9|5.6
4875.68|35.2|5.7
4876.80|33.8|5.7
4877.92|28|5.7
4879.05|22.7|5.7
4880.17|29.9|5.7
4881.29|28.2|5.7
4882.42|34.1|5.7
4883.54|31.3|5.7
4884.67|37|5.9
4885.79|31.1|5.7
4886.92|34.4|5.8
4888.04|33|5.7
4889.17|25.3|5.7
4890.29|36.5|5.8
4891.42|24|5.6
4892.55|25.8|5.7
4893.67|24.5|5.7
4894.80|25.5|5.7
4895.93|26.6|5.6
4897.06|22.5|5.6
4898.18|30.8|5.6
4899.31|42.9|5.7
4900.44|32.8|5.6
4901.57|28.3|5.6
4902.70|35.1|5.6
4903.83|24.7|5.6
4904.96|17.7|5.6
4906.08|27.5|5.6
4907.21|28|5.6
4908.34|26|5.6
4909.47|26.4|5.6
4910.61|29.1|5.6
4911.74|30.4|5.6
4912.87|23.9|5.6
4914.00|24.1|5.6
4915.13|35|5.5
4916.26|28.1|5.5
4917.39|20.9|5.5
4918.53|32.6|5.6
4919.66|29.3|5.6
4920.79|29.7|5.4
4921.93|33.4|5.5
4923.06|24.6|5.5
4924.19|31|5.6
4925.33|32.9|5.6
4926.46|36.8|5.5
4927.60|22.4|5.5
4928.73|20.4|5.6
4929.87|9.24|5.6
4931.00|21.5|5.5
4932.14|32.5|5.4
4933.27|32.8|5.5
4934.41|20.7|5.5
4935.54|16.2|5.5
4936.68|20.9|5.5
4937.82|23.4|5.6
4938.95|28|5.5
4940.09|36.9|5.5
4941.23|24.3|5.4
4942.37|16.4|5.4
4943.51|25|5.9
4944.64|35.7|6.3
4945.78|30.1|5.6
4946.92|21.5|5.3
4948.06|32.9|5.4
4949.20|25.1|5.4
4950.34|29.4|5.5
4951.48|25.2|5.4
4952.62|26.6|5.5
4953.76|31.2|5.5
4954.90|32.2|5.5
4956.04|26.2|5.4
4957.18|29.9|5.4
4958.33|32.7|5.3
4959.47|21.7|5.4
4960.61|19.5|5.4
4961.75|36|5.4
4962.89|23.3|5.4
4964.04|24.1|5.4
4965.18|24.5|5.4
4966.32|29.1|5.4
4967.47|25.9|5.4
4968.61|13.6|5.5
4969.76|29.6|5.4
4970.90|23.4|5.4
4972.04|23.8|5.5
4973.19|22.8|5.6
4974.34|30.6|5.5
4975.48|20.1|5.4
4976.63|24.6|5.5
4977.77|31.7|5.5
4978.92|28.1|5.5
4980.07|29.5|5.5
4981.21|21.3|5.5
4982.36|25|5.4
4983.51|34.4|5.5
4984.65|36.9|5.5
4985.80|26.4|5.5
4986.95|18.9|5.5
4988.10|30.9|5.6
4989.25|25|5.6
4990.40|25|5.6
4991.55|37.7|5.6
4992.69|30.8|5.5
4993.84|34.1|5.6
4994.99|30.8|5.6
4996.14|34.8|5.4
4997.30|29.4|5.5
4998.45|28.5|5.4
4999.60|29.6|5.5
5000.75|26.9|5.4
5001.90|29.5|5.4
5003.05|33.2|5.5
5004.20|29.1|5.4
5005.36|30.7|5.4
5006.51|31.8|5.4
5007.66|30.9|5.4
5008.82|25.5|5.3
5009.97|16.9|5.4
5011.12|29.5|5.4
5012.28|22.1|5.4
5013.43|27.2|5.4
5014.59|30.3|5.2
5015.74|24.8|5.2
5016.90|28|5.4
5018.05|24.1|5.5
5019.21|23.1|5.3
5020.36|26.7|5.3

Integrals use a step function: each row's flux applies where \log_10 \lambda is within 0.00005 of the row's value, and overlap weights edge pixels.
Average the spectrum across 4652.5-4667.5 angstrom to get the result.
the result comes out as 32.1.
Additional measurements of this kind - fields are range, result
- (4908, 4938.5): 26.5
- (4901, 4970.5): 26.7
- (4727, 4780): 30.3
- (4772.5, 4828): 32.6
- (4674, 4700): 32.9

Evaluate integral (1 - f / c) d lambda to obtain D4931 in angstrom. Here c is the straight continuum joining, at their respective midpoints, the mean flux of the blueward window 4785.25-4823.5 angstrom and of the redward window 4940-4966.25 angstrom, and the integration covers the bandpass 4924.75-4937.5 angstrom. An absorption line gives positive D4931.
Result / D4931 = 1.8 angstrom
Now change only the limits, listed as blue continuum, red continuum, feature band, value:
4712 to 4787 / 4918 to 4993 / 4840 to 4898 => -4.9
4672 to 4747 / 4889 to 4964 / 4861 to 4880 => -1.2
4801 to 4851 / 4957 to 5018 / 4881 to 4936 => 4.1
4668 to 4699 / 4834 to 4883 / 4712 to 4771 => 1.3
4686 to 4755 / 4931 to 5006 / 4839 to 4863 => -2.8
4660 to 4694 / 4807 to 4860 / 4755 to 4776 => 2.0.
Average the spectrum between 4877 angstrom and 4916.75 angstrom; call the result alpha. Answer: 28.9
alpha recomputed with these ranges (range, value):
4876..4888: 31.2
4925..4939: 24.2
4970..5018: 28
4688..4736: 32.3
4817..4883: 31.6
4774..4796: 32.5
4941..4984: 26.5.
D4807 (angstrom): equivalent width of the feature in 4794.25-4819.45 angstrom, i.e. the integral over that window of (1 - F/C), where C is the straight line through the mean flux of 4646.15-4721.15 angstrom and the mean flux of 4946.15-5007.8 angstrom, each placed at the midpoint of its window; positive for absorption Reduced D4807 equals -4.0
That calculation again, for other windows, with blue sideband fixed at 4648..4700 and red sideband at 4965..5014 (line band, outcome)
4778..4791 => -1.0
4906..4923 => 0.3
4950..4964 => 0.3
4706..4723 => 0.3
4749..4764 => 0.1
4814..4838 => -1.5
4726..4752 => 0.1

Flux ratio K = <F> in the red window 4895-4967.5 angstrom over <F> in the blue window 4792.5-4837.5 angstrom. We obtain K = 0.8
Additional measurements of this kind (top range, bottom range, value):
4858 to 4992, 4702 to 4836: 0.87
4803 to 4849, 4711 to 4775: 1.08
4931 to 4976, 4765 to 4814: 0.81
